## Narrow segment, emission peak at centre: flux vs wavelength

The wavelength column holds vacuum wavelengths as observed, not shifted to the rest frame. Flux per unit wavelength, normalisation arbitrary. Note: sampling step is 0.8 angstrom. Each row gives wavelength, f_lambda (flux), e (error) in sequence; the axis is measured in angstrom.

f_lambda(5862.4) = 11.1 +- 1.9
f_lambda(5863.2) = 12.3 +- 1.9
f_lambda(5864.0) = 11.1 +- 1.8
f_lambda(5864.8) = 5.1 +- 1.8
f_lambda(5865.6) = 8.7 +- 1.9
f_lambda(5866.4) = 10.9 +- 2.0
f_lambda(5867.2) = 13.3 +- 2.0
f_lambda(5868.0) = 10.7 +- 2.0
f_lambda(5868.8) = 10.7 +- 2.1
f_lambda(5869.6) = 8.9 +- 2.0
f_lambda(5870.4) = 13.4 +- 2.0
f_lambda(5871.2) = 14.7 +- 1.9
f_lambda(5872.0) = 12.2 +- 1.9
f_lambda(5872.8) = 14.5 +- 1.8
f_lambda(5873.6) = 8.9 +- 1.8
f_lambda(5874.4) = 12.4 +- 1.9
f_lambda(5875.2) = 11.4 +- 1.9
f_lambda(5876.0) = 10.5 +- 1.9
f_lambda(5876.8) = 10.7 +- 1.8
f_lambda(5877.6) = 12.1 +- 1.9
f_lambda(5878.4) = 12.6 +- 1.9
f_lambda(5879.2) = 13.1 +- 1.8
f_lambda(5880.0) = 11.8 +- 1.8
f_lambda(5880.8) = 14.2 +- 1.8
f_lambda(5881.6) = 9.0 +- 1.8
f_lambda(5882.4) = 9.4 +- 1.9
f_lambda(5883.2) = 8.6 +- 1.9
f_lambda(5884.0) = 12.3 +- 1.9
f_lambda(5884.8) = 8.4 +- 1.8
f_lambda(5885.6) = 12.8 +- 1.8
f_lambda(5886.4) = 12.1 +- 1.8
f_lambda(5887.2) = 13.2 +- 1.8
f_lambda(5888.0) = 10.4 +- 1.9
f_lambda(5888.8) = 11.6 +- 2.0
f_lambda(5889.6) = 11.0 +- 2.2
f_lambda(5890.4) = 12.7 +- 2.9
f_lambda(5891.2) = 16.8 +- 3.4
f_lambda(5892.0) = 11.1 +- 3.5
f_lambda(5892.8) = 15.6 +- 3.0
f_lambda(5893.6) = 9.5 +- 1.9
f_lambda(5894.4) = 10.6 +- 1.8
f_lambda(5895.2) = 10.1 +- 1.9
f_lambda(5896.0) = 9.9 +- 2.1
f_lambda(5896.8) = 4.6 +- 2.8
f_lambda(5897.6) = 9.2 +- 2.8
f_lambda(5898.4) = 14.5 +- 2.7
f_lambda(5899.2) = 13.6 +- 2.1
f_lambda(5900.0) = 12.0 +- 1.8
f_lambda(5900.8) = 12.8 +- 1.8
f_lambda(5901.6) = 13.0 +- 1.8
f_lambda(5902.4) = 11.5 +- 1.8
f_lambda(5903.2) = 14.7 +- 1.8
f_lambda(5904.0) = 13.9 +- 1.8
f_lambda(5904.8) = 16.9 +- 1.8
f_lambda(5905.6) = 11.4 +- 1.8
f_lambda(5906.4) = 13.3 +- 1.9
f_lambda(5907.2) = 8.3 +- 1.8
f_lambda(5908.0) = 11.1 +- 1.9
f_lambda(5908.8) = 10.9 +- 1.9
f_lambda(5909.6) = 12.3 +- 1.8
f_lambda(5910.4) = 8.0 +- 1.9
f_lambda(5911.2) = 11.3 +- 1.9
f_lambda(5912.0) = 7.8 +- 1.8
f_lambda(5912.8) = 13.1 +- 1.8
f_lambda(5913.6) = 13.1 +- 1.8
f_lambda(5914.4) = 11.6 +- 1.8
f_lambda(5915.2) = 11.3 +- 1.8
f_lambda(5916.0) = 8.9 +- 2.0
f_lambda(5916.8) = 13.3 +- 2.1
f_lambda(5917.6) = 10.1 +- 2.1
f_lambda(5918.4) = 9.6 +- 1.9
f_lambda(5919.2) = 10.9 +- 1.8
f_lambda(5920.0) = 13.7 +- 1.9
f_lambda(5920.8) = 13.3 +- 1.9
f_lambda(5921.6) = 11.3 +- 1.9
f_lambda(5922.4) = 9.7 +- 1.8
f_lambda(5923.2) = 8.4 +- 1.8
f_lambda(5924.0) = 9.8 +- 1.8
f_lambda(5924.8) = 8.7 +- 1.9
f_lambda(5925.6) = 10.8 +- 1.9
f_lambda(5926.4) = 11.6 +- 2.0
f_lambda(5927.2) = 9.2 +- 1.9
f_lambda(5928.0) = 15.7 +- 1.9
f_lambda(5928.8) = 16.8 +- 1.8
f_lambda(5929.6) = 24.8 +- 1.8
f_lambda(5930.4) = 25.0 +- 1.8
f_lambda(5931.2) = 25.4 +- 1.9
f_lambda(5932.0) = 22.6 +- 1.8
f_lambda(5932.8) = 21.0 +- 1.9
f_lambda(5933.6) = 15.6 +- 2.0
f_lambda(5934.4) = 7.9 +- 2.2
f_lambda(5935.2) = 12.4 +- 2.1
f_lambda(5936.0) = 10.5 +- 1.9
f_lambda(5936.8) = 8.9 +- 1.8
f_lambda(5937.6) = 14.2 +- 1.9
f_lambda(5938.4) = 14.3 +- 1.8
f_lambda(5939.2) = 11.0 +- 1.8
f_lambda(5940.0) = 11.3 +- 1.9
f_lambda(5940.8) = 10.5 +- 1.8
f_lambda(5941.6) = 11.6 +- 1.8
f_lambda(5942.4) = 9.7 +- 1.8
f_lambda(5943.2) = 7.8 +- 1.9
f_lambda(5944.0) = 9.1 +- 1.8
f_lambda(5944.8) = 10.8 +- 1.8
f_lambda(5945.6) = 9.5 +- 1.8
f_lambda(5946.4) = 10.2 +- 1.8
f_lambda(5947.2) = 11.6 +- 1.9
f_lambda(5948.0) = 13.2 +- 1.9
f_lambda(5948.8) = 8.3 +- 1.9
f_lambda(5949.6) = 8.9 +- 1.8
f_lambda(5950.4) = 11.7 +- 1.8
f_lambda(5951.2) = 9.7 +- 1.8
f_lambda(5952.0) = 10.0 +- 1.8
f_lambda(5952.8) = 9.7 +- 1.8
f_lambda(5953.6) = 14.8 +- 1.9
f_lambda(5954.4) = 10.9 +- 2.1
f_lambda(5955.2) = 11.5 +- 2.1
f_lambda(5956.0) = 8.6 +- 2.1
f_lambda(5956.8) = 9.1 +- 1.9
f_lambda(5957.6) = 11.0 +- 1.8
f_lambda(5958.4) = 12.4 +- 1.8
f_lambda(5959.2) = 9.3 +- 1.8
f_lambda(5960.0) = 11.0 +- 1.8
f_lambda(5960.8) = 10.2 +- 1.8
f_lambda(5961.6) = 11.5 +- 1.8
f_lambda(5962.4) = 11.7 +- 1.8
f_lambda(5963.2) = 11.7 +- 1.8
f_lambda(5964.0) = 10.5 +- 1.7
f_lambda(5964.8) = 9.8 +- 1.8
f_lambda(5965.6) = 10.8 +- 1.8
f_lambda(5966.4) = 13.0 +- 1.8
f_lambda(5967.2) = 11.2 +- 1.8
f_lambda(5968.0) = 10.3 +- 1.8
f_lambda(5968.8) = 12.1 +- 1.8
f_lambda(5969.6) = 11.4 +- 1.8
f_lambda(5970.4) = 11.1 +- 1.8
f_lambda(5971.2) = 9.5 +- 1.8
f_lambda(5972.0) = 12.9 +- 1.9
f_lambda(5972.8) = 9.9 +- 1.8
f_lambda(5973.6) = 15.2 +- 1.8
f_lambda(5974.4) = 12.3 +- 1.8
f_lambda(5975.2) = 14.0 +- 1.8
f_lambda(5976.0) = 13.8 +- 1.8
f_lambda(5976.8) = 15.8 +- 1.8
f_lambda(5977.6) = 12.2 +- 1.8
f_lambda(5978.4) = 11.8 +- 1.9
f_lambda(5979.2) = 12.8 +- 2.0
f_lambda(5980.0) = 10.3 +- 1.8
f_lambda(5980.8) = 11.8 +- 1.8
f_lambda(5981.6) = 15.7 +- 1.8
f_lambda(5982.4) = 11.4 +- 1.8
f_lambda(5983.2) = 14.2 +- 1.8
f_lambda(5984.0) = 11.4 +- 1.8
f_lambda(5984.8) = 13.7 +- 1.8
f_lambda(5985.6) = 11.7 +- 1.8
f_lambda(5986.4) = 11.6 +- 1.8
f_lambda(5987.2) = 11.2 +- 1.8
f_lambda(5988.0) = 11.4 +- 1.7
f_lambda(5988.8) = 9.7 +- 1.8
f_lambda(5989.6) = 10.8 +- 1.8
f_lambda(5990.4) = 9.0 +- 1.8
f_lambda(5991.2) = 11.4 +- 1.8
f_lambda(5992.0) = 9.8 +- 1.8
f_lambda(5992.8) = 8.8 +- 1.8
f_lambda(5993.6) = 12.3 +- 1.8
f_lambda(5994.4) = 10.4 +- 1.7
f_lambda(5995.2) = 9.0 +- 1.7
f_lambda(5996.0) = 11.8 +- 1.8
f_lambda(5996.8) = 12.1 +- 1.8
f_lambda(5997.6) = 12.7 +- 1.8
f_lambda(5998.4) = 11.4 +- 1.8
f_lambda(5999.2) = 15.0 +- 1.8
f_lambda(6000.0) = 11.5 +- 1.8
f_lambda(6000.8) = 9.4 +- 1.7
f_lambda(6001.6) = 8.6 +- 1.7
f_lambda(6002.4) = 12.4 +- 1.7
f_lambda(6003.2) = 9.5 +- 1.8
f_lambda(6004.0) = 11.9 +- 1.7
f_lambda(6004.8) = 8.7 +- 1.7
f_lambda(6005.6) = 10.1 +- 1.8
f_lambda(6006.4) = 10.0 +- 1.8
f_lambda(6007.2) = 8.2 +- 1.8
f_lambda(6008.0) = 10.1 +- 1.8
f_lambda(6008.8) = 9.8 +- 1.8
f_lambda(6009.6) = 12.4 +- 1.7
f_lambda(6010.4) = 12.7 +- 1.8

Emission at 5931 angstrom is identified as H-beta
